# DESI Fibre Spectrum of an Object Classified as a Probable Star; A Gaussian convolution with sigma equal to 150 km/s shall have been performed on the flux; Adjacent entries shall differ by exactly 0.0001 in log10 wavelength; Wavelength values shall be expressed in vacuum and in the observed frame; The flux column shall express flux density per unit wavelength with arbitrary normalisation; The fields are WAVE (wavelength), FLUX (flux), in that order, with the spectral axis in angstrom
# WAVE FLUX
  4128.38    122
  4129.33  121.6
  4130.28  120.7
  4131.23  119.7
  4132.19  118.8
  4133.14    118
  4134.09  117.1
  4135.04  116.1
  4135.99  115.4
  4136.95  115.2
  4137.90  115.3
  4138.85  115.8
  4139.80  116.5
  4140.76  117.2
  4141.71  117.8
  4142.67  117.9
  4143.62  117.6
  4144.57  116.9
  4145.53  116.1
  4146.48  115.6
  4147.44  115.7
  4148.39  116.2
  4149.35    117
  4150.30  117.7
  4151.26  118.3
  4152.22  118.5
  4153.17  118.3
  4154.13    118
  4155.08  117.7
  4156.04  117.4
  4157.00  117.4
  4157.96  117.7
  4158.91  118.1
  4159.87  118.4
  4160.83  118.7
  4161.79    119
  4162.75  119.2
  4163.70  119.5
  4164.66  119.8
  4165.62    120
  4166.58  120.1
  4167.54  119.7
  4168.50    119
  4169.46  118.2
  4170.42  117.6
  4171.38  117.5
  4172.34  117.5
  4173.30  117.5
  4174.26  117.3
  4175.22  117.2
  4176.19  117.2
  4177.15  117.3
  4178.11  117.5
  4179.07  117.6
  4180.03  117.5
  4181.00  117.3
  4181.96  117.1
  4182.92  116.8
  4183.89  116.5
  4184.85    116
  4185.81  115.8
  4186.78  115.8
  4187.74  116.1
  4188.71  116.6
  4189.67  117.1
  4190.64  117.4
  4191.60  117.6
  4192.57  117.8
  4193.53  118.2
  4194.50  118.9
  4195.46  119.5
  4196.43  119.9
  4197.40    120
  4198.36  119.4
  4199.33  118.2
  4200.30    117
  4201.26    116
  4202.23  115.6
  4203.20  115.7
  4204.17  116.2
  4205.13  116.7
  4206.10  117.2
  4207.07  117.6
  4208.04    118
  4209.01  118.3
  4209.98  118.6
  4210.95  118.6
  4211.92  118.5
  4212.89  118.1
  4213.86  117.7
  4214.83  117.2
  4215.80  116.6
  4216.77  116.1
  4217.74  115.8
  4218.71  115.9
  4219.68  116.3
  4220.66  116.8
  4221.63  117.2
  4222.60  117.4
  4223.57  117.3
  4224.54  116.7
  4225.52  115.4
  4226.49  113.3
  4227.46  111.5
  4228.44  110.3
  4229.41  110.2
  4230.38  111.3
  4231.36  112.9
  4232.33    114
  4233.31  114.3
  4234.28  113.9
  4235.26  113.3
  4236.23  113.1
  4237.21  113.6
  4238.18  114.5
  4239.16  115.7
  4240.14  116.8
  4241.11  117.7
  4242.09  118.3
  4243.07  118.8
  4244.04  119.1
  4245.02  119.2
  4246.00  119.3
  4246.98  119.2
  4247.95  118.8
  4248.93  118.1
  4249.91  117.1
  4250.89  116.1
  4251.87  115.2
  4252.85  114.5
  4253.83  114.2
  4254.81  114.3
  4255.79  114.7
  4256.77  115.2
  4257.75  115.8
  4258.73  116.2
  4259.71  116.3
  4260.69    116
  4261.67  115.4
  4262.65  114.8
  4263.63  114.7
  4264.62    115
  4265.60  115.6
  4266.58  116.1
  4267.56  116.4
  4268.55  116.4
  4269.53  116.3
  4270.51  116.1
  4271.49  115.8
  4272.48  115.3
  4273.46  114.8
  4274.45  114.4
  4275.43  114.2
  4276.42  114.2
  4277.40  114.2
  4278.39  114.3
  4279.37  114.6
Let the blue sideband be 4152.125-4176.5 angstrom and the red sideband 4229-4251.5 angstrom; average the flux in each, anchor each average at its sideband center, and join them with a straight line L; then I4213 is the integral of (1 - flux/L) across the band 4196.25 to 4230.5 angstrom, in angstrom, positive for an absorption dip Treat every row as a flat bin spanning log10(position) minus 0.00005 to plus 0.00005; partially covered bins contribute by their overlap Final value 0.1 angstrom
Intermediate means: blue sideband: 118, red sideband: 116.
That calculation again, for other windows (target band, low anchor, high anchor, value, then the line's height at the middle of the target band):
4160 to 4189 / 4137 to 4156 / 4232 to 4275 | -0.3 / 117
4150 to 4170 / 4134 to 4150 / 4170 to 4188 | -0.3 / 117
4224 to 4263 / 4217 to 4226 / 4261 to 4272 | 0.2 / 116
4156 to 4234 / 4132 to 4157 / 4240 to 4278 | -0.3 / 117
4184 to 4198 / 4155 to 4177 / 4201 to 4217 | 0.0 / 118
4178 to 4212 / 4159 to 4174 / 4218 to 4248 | 0.0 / 117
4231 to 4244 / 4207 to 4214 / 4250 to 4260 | 0.1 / 116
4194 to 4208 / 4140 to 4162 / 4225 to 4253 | -0.2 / 116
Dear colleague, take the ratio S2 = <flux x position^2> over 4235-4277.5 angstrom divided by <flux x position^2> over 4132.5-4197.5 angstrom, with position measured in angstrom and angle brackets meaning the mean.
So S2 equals 1.0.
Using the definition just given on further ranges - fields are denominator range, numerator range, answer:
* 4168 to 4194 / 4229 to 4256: 1.02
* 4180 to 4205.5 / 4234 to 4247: 1.02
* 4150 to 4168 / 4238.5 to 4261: 1.03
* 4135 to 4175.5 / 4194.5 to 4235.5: 1.02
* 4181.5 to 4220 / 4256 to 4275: 1.02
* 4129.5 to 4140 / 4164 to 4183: 1.02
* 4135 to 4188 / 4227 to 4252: 1.02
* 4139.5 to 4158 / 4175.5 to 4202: 1.02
